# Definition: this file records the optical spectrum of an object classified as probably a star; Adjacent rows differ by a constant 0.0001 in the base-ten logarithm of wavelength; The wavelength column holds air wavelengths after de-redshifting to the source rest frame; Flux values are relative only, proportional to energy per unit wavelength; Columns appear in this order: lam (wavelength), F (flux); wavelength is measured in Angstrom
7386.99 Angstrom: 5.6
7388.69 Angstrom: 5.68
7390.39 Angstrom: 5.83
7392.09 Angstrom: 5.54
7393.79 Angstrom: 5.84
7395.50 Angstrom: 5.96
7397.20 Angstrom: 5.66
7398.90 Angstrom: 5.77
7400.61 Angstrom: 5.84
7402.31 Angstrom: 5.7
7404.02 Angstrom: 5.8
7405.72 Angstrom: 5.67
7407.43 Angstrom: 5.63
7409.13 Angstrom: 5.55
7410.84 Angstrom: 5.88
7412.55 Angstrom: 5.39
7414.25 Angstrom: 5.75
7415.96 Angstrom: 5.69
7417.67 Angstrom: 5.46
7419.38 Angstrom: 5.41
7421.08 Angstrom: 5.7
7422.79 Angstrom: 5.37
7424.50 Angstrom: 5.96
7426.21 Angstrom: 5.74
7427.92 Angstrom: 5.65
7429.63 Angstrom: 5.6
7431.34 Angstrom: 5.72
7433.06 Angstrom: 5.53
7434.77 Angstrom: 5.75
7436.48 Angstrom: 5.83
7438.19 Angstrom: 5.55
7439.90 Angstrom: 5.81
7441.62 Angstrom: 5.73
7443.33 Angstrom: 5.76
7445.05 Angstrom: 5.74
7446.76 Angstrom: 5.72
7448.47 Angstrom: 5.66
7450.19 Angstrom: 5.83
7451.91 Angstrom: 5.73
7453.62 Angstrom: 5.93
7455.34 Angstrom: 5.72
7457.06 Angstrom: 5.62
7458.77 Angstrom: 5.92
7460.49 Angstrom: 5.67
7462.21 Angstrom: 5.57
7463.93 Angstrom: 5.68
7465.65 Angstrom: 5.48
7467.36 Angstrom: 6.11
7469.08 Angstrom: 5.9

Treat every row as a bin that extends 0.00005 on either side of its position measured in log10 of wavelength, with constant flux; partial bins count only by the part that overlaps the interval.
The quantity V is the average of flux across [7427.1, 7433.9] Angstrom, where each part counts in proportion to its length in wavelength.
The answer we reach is 5.62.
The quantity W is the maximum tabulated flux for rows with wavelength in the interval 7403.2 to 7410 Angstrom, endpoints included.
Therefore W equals 5.8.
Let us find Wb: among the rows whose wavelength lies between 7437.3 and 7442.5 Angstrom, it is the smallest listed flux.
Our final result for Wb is 5.55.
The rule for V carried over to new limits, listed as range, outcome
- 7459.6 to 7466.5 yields 5.6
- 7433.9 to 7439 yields 5.72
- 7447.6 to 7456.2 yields 5.77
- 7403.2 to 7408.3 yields 5.71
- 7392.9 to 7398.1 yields 5.82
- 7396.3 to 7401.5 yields 5.76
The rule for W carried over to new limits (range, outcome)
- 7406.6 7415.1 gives 5.88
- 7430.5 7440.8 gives 5.83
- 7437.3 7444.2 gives 5.81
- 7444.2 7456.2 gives 5.93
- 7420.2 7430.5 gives 5.96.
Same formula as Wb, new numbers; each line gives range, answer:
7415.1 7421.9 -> 5.41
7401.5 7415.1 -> 5.39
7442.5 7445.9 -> 5.74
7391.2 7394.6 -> 5.54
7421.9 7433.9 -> 5.37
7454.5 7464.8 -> 5.57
